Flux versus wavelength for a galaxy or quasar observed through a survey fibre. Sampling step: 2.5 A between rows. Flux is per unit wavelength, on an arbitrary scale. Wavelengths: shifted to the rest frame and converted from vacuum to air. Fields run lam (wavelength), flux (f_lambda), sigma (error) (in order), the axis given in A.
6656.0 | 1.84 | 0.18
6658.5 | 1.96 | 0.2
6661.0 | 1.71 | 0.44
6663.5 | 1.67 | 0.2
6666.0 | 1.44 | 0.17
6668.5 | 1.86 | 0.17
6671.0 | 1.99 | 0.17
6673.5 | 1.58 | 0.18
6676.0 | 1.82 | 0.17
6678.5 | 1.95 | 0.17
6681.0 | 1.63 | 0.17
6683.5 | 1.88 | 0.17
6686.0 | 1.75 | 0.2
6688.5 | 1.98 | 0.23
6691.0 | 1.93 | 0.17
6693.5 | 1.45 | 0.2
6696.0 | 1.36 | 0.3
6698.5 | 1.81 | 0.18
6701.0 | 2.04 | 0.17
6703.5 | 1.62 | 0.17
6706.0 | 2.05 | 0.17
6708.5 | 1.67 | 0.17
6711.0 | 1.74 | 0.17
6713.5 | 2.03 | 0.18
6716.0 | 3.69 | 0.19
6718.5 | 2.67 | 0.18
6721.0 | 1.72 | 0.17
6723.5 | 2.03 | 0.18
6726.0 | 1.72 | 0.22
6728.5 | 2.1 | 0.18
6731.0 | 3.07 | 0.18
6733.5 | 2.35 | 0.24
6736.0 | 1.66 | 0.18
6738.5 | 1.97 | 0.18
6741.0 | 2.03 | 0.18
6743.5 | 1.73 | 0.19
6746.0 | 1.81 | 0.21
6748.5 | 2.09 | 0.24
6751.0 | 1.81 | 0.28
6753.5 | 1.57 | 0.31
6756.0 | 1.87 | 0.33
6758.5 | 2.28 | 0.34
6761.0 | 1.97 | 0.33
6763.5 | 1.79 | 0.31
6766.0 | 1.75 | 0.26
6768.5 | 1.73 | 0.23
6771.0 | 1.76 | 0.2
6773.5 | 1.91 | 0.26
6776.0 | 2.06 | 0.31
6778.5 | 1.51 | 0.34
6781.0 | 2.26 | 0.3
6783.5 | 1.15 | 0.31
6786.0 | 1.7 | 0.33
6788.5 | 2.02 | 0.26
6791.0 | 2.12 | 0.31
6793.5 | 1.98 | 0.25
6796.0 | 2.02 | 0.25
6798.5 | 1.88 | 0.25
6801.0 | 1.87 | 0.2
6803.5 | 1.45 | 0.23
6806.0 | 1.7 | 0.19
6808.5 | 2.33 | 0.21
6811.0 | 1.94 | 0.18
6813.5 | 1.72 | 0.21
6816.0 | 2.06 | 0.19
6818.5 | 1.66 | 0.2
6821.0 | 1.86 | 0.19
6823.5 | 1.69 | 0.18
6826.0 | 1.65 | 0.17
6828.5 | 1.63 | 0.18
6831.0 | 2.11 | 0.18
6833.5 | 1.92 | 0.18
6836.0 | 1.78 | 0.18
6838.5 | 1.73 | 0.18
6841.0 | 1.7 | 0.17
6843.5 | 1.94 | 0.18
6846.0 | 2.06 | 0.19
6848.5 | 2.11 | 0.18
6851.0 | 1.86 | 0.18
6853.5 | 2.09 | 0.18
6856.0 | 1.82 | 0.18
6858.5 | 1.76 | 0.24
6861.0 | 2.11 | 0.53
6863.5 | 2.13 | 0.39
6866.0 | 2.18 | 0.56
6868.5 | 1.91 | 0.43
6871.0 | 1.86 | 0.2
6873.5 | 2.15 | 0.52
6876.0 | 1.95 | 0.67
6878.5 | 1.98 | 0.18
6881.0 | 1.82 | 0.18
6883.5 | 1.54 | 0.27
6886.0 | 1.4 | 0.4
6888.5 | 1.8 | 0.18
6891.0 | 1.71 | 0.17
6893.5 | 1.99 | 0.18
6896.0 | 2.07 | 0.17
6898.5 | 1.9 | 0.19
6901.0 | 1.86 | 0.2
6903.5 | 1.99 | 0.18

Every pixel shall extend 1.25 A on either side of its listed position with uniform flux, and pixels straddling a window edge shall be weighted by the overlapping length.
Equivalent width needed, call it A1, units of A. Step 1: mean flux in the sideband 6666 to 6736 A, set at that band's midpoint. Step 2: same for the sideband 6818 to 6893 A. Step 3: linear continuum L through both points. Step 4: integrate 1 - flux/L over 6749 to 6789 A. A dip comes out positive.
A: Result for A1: 2.08 A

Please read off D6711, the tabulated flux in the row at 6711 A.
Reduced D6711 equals 1.74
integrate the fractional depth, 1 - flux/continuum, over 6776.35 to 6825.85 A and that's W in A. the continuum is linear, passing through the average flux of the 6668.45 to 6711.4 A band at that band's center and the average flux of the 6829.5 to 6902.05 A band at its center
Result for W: 0.6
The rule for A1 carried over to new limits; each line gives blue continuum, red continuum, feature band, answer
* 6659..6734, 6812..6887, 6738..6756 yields 0.6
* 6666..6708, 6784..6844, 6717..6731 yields -2.9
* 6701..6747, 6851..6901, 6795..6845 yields 3.5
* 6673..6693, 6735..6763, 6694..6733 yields -4.9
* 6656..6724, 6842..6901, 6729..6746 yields -1.9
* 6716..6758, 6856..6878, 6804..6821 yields 1.2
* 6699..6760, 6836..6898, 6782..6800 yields 1.3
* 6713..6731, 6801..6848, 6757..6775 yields 2.0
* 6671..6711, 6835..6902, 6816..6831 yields 0.8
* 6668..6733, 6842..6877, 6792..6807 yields 1.2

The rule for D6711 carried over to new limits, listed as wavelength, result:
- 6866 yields 2.18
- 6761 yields 1.97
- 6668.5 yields 1.86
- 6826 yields 1.65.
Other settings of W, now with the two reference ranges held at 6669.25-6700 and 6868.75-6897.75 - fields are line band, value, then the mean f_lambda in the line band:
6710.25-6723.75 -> -4.39 A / 2.36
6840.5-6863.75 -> -1.59 A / 1.96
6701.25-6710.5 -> -0.16 A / 1.8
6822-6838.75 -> 0.30 A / 1.79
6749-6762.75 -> -0.86 A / 1.91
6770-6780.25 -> -0.18 A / 1.83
